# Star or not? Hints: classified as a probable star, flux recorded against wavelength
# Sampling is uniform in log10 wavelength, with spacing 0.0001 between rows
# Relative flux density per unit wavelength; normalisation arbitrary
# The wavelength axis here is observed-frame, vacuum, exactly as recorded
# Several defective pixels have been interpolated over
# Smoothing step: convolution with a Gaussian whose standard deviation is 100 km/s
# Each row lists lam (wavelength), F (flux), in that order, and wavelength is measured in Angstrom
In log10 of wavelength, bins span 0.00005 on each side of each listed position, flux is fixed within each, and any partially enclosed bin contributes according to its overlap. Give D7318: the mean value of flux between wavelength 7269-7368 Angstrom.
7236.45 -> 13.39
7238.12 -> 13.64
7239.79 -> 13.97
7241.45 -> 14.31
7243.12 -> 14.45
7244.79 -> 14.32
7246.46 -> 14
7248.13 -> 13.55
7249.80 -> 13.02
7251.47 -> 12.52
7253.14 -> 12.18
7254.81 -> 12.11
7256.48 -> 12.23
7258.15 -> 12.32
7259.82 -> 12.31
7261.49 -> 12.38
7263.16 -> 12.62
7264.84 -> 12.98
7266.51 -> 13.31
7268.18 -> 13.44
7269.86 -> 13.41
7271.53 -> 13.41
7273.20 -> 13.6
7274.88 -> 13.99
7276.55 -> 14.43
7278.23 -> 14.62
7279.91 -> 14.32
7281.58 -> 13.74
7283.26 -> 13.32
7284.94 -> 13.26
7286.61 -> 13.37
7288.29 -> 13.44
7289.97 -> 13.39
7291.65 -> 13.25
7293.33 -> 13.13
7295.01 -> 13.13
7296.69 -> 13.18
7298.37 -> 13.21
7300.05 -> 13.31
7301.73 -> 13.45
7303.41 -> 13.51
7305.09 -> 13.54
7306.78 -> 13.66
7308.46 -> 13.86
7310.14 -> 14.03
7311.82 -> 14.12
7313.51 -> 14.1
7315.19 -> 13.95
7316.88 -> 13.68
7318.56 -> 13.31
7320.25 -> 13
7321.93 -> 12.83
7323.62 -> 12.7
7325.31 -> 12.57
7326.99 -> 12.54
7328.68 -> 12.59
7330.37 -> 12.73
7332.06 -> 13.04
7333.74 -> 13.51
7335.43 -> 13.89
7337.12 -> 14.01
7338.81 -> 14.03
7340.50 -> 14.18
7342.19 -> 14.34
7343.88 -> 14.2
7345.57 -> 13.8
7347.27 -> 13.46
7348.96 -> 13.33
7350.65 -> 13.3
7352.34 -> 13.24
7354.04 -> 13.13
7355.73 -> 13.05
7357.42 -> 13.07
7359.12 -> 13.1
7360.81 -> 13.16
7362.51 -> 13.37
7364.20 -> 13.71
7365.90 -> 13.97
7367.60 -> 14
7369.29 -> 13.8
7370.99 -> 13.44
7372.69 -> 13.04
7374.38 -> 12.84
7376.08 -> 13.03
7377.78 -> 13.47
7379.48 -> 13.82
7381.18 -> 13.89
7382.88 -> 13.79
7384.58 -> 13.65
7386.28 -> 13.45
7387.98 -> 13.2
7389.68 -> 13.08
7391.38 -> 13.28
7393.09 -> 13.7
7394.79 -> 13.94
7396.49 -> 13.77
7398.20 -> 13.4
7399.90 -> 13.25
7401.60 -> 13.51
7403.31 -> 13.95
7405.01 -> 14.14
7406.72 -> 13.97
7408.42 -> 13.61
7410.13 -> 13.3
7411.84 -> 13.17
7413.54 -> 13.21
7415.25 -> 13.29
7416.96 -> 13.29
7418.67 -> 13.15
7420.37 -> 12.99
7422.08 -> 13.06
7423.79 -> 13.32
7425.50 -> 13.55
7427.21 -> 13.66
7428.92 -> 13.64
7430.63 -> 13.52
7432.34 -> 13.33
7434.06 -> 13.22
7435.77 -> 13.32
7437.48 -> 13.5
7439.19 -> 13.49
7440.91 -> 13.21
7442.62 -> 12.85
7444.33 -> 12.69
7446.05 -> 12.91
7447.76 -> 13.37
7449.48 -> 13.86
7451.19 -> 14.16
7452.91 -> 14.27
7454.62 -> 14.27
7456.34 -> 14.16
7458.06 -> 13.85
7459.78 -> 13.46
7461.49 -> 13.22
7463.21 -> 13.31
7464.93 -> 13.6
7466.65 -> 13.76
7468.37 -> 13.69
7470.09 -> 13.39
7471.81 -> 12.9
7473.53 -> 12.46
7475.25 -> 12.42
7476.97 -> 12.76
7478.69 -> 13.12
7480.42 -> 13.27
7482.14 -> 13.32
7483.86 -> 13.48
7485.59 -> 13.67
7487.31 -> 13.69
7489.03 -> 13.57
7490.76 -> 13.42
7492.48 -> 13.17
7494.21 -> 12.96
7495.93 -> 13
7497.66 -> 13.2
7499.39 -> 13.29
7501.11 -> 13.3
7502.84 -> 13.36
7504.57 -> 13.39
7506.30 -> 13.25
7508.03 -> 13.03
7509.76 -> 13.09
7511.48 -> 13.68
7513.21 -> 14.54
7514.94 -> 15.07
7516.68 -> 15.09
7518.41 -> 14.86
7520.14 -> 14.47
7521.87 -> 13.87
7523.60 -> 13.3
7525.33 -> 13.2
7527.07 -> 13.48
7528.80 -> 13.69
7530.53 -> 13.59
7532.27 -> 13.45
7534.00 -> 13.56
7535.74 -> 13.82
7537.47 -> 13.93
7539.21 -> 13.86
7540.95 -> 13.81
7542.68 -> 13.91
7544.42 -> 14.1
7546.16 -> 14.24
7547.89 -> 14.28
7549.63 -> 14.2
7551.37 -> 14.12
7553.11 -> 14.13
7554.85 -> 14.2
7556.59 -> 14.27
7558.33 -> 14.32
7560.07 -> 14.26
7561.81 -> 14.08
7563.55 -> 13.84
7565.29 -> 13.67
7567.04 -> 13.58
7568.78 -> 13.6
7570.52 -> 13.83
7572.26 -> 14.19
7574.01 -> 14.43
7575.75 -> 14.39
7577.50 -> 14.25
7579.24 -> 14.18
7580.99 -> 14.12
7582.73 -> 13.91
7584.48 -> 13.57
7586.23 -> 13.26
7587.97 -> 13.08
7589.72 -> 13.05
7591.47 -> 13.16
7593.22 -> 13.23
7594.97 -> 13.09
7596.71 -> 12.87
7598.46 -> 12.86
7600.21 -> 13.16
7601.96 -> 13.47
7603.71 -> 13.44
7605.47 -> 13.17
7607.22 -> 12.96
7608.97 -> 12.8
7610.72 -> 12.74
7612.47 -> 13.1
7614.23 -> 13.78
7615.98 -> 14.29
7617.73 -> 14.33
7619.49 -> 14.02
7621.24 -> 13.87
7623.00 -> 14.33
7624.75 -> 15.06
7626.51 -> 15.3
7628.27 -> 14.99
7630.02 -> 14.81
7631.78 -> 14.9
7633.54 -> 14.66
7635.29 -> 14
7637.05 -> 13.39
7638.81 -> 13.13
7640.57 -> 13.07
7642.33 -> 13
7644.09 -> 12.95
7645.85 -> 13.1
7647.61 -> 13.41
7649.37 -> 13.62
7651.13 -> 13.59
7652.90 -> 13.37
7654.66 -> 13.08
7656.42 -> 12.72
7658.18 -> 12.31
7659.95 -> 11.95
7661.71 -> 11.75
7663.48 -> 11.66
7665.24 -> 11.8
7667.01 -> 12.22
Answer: 13.5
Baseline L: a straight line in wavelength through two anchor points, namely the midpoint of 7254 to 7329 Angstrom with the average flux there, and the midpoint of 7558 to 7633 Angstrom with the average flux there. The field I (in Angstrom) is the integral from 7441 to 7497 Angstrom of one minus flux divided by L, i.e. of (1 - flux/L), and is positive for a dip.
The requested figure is 0.9 Angstrom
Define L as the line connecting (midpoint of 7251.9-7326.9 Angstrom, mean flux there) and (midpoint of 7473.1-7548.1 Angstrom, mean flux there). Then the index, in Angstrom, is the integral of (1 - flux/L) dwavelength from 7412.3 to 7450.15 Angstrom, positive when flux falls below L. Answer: 0.56 Angstrom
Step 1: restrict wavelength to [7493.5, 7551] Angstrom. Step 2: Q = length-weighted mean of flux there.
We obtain 13.8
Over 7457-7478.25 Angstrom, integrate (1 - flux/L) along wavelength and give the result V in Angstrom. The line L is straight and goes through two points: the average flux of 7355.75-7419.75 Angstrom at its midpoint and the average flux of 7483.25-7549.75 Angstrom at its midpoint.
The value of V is 0.6 Angstrom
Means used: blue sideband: 13.5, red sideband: 13.7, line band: 13.2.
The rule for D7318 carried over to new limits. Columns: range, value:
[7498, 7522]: 13.9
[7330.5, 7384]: 13.5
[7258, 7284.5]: 13.4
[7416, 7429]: 13.3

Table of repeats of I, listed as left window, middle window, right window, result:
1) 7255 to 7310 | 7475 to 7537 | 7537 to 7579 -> 1.7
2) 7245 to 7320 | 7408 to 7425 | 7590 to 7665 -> 0.2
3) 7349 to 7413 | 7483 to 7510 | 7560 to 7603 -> 0.5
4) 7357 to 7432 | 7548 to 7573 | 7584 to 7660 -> -1.0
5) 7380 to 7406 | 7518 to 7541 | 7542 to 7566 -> 0.5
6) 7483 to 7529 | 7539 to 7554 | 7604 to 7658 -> -0.5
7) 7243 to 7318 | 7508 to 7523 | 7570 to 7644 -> -0.7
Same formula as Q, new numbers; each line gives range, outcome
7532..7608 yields 13.7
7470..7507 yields 13.2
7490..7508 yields 13.2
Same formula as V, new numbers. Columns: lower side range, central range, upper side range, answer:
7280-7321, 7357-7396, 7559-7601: 0.22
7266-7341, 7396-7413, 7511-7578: 0.15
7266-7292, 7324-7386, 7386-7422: 0.41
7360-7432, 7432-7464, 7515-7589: 0.34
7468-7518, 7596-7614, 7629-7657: 0.59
